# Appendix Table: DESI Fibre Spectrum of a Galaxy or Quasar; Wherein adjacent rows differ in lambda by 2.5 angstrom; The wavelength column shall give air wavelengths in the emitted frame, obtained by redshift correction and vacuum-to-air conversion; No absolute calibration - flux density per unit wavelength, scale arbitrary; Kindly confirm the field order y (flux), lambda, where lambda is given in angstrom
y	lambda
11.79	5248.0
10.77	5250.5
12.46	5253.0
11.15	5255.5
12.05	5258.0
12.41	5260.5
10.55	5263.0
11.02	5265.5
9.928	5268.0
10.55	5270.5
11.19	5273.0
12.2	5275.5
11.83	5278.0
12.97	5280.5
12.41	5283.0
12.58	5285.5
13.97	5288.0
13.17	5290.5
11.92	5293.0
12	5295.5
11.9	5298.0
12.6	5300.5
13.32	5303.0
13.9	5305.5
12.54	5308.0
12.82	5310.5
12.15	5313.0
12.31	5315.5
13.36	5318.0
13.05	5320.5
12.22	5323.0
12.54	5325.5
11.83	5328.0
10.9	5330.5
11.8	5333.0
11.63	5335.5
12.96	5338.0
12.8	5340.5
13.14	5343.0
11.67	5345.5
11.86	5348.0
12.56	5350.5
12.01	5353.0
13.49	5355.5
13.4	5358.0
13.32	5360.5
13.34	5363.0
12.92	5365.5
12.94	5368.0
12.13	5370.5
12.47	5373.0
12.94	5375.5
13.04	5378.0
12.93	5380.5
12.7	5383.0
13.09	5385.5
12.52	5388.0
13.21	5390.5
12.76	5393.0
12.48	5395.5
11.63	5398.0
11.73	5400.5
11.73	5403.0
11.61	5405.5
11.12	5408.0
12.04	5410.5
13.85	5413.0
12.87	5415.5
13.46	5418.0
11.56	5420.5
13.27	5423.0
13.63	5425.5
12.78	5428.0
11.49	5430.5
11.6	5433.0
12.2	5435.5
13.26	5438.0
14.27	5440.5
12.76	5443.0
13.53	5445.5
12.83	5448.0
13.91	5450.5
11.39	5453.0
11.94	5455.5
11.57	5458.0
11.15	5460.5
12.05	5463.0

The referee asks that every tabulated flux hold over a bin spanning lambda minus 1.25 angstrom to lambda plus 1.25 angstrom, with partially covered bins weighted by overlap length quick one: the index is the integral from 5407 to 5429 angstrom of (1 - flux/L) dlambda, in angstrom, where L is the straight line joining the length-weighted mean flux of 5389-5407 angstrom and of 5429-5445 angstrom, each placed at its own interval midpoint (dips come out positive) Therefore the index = -0.6 angstrom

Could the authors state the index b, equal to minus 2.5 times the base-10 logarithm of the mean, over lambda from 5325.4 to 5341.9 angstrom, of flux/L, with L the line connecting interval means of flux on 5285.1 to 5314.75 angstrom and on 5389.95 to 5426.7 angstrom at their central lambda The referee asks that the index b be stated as 0.05 mag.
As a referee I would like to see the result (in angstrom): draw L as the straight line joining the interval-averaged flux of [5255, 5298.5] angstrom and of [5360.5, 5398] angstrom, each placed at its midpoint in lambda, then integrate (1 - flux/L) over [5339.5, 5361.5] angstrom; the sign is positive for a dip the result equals -0.3 angstrom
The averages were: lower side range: 11.9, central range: 12.7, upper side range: 12.8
